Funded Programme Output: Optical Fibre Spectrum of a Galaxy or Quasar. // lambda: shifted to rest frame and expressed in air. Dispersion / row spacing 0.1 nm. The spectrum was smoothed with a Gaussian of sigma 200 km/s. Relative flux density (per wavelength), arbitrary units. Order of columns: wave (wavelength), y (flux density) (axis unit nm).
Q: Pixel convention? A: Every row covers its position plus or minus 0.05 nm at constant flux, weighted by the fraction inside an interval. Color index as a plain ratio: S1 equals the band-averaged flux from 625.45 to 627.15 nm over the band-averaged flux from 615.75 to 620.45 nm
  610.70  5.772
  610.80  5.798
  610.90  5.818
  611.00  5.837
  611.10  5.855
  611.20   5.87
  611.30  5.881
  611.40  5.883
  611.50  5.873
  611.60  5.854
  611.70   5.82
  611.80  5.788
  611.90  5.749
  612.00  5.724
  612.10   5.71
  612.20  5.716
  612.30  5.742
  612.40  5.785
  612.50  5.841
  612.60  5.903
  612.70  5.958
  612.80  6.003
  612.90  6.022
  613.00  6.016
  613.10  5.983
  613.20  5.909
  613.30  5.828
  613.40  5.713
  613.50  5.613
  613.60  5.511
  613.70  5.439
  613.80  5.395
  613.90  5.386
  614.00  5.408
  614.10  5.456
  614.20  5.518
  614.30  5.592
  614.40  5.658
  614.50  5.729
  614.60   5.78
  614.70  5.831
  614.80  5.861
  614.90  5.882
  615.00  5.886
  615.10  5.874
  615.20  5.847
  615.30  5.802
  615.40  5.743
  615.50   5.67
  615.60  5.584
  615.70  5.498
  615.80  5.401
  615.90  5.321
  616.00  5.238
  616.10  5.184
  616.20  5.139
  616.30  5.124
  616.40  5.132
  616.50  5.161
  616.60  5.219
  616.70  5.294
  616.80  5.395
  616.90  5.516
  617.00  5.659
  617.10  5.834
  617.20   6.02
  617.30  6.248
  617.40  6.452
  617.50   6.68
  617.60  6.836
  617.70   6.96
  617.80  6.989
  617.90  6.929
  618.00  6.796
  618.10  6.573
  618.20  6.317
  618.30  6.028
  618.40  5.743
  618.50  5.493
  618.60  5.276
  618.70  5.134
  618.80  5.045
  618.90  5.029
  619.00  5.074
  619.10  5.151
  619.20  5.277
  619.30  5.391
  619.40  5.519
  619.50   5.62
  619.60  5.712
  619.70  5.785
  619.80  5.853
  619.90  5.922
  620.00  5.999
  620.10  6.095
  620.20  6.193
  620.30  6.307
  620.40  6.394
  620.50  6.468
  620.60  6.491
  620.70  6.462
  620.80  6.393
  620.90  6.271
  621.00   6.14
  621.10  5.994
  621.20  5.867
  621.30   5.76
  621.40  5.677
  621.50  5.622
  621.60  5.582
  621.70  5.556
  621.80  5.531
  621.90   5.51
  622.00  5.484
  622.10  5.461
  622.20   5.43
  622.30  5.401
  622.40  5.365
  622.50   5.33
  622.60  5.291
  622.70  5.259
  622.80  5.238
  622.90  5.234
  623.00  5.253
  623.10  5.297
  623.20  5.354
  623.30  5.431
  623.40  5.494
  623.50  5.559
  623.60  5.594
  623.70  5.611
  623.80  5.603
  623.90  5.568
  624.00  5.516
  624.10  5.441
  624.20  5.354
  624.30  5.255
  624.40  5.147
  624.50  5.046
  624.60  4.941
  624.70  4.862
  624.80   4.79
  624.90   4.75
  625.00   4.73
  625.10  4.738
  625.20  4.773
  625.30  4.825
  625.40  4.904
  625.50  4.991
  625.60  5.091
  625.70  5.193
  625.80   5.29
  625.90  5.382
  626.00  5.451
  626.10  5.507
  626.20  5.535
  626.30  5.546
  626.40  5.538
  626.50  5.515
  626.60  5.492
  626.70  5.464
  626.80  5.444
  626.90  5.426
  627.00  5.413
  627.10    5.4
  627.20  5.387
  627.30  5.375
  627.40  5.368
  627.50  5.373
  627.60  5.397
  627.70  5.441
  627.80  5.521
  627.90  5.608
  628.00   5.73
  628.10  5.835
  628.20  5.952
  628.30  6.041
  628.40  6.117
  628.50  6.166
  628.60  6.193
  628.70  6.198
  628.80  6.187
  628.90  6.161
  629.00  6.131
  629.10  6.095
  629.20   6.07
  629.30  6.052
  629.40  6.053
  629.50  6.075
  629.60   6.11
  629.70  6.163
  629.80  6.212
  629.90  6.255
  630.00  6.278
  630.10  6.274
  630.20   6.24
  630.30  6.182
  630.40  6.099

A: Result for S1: 0.93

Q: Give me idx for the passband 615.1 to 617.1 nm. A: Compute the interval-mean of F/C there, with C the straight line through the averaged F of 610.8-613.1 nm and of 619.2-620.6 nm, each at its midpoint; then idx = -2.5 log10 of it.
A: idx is 0.09 mag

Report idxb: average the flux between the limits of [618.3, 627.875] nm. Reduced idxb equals 5.48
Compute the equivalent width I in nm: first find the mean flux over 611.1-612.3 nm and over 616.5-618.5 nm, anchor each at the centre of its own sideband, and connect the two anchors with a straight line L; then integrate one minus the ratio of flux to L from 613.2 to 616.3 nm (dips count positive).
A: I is 0.20 nm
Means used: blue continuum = 5.81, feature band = 5.59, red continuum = 6.14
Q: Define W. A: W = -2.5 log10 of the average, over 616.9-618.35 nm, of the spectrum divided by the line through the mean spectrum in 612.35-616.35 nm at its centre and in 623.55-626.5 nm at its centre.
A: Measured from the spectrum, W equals -0.164 mag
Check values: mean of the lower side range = 5.66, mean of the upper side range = 5.21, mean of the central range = 6.42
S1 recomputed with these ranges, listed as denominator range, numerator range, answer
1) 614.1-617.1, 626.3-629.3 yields 1.03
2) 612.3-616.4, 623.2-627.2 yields 0.93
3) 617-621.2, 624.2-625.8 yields 0.82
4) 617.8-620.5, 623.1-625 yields 0.91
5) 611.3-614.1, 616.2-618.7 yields 1.03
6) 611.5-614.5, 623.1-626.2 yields 0.91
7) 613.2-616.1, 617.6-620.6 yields 1.05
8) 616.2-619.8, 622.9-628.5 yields 0.93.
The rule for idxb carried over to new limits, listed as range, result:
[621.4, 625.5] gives 5.28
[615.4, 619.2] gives 5.73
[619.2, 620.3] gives 5.81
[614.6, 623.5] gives 5.73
